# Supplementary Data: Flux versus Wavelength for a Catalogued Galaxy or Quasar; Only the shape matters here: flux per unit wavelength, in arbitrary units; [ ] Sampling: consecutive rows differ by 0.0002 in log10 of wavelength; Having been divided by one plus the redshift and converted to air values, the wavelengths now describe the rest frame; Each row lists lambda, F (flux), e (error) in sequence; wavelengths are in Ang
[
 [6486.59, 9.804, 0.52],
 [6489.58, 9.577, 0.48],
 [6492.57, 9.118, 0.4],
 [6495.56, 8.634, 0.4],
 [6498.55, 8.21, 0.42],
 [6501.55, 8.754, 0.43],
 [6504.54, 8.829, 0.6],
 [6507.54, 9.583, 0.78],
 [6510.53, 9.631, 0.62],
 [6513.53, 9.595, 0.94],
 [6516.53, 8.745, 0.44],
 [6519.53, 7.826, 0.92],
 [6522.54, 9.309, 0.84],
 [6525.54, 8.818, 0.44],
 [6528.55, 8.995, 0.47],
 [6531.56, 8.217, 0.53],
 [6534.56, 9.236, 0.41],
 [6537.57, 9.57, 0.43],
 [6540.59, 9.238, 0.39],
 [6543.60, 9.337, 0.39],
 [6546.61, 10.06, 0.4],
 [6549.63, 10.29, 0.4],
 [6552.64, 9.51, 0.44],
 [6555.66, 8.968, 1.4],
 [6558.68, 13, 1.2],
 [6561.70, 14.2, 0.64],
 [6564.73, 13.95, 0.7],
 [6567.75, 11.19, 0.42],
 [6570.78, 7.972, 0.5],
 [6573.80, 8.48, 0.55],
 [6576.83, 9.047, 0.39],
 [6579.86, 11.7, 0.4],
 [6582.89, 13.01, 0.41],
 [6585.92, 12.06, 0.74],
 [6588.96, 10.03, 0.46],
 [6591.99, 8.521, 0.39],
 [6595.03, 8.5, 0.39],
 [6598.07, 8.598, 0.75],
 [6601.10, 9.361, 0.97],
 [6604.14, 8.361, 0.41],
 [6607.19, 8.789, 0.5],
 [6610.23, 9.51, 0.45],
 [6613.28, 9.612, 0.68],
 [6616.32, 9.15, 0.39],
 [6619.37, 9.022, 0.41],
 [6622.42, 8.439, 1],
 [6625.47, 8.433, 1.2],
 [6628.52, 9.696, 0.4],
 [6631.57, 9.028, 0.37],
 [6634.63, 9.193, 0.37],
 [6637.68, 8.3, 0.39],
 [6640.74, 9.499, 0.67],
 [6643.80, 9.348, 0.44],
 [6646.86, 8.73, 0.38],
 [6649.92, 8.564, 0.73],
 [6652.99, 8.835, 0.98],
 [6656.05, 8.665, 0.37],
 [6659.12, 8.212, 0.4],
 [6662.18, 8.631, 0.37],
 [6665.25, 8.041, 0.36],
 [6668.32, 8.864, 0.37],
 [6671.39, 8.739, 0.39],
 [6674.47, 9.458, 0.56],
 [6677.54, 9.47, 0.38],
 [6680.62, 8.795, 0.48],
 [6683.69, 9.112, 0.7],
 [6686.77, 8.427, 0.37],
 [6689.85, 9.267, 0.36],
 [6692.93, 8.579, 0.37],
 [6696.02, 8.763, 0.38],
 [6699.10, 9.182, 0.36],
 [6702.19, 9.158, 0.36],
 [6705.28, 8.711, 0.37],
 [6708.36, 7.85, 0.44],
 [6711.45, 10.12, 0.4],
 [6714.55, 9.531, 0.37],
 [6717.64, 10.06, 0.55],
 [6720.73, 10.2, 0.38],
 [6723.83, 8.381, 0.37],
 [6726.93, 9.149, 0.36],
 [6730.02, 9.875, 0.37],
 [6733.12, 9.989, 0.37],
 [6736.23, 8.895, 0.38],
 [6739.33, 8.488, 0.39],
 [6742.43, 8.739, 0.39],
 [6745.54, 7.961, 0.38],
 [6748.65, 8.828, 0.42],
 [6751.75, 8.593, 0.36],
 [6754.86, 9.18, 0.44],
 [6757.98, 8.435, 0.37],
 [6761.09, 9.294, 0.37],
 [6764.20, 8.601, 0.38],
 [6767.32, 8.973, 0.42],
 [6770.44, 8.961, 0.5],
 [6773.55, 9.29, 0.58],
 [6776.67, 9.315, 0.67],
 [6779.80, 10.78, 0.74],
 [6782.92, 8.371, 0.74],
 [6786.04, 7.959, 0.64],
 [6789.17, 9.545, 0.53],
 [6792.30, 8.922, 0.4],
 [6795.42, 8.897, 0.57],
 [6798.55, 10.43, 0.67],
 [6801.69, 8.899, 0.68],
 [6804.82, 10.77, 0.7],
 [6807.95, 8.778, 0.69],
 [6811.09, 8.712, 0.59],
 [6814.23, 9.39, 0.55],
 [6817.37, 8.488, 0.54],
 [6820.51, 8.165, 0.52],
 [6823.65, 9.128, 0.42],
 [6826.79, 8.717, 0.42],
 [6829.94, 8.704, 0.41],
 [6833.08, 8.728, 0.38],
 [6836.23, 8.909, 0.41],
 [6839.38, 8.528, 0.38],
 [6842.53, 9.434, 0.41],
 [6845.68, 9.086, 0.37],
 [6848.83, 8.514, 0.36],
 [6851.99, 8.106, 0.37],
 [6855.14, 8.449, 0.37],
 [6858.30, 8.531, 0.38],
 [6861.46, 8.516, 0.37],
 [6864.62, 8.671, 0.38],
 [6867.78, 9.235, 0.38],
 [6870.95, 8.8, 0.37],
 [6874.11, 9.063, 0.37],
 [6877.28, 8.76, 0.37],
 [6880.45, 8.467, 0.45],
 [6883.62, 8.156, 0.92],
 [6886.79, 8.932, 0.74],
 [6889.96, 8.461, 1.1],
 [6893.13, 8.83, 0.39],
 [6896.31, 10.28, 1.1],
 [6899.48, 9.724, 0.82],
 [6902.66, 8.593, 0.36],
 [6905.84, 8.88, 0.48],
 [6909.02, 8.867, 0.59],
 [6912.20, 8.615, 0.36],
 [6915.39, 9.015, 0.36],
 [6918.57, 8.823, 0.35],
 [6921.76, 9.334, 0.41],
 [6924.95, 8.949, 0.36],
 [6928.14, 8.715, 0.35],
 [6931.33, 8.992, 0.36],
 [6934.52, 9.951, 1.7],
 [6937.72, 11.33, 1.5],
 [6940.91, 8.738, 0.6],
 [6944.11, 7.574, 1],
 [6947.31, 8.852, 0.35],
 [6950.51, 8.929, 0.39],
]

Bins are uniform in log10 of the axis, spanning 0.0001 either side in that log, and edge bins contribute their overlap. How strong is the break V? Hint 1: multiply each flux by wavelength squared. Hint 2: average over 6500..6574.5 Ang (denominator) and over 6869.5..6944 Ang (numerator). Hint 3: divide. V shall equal 1.0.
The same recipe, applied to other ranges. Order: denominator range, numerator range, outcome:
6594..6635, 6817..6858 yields 1.03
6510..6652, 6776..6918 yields 1.01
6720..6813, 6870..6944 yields 1.03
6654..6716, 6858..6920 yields 1.06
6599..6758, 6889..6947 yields 1.09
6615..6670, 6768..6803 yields 1.09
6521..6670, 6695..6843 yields 1.00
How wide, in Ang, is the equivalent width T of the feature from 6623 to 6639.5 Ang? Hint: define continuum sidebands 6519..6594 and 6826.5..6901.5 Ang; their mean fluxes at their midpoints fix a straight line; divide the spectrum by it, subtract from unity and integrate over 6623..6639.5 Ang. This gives 1.5 Ang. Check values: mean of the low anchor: 10.1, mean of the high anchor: 8.82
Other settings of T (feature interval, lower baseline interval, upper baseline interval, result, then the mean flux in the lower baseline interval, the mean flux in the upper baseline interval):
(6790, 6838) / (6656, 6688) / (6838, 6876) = -1.6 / 8.77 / 8.75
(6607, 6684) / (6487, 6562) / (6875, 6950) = 3.0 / 9.42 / 8.99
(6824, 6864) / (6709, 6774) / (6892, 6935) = 1.7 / 9.1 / 9.09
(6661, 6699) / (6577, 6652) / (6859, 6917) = 1.6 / 9.38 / 8.88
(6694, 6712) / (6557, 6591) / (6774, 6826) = 2.1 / 11.3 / 9.15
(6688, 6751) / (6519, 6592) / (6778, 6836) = 2.5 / 10.2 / 9.07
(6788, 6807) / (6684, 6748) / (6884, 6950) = -1.0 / 9.06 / 9.05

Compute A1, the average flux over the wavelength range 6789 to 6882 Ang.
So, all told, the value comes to 8.9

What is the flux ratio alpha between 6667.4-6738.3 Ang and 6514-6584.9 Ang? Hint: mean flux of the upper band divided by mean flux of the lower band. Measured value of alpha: 0.91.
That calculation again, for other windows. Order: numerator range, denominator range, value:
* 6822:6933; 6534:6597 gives 0.85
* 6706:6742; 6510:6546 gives 1.03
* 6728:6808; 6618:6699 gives 1.03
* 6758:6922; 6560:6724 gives 0.95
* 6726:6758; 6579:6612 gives 0.91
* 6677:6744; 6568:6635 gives 0.97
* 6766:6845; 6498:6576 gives 0.94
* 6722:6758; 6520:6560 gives 0.94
